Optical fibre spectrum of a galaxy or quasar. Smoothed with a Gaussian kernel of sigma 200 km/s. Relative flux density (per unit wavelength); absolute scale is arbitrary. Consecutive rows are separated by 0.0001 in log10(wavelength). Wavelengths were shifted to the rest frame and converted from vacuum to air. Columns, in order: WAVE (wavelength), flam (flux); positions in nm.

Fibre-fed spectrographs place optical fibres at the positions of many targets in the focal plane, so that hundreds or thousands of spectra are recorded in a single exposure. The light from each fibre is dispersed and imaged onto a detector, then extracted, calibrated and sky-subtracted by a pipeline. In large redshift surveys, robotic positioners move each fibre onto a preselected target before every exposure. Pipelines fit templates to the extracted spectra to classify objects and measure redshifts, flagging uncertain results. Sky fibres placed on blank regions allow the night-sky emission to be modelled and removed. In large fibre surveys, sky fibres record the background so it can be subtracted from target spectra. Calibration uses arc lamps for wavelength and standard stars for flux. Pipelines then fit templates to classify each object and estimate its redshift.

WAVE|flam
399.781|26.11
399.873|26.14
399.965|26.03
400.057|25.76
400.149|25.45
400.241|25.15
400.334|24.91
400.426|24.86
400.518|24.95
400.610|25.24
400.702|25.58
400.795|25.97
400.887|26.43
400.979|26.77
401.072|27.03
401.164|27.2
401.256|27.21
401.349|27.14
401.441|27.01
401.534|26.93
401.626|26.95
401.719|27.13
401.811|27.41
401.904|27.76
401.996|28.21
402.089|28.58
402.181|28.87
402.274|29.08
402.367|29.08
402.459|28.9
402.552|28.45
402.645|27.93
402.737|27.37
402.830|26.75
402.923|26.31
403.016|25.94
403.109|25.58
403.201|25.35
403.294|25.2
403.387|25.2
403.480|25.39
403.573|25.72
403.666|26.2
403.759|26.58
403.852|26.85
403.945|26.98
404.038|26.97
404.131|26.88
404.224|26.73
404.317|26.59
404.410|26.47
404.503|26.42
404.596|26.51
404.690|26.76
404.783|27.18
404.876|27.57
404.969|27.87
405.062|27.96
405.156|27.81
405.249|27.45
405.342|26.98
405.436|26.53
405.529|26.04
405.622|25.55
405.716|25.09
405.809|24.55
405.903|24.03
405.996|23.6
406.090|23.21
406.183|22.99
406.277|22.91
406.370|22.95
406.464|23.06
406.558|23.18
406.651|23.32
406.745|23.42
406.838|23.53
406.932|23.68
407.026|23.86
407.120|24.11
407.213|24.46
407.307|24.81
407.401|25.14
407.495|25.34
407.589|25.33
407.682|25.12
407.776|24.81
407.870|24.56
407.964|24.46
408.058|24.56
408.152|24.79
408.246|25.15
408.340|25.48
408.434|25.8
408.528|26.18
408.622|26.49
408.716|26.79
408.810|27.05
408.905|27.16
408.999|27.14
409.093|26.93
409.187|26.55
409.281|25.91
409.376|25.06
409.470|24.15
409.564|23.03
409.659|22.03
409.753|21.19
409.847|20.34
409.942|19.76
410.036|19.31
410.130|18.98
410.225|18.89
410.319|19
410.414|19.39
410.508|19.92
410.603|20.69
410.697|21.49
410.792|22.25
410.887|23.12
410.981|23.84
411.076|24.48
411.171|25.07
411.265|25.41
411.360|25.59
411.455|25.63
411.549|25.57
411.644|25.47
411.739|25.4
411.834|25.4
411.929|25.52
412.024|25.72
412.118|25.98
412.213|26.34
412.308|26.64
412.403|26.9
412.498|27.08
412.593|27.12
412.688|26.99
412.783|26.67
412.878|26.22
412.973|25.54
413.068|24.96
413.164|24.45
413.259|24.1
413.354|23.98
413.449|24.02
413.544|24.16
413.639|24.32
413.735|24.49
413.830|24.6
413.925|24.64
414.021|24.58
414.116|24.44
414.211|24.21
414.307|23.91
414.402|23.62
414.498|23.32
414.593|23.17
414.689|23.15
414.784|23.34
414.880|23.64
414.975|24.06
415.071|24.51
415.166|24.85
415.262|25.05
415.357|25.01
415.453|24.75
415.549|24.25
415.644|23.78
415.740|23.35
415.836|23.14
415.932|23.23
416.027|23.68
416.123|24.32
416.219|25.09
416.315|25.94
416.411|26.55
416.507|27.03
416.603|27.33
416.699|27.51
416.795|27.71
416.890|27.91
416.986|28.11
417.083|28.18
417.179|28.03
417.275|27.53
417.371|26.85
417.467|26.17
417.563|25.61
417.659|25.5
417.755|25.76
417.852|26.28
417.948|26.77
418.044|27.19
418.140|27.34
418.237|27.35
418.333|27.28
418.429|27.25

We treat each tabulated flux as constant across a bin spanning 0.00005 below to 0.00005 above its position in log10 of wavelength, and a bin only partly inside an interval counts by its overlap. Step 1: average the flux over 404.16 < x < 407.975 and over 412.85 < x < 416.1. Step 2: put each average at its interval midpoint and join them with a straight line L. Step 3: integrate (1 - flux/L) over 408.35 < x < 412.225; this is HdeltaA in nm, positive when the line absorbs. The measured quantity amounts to 0.12 nm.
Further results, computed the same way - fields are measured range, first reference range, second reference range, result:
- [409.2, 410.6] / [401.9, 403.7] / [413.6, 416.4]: 0.22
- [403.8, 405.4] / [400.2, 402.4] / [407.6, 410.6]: -0.10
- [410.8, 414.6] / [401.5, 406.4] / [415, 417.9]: 0.13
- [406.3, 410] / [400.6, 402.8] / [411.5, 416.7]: 0.23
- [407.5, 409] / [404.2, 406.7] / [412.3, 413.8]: -0.01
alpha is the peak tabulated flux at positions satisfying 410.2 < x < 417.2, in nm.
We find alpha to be 28.18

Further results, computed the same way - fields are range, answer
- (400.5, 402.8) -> 29.08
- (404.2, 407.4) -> 27.96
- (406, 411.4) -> 27.16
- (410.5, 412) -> 25.63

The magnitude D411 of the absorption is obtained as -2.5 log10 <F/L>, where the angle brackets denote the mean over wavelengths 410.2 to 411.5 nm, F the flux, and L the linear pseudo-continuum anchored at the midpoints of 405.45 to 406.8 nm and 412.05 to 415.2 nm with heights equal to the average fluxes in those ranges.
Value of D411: 0.09 mag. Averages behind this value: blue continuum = 23.9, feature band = 22.5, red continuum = 24.9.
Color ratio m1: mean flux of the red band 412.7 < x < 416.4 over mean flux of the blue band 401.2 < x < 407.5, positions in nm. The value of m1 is 0.9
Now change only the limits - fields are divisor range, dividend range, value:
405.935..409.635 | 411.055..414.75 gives 1.01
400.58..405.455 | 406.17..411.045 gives 0.88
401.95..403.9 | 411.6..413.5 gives 0.95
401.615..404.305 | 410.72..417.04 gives 0.93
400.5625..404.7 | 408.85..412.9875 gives 0.90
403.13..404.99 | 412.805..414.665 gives 0.92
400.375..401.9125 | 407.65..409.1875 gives 0.97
